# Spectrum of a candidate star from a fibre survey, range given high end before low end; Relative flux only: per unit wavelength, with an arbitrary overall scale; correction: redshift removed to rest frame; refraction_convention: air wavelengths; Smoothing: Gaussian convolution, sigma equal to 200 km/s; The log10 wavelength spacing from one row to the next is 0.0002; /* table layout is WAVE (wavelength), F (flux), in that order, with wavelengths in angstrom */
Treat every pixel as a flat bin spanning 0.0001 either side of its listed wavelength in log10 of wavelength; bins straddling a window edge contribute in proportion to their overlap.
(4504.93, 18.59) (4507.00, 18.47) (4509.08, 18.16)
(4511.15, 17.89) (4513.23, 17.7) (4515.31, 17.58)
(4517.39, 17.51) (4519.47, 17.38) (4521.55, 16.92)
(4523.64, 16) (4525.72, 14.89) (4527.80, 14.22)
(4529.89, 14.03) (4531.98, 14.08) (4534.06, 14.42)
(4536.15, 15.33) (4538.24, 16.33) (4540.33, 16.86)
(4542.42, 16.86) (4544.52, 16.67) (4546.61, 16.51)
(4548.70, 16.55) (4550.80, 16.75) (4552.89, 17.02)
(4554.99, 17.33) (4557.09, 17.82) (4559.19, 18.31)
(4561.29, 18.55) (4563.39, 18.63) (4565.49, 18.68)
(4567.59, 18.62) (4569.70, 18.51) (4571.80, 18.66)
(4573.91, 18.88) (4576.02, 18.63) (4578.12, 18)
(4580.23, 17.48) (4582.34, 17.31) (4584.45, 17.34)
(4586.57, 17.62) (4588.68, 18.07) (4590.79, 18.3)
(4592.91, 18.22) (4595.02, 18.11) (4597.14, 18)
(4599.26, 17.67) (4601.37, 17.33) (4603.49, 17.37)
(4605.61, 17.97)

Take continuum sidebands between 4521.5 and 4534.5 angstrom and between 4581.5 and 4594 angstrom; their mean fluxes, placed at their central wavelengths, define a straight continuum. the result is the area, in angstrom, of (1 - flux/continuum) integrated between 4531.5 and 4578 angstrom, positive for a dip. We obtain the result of -3.3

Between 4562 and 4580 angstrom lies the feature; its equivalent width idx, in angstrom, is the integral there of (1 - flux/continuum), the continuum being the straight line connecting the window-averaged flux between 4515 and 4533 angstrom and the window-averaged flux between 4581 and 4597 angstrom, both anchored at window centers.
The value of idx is -1.3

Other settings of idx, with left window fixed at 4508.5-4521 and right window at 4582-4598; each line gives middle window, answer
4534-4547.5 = 1.13 angstrom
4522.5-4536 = 2.32 angstrom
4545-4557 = 0.59 angstrom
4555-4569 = -0.43 angstrom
